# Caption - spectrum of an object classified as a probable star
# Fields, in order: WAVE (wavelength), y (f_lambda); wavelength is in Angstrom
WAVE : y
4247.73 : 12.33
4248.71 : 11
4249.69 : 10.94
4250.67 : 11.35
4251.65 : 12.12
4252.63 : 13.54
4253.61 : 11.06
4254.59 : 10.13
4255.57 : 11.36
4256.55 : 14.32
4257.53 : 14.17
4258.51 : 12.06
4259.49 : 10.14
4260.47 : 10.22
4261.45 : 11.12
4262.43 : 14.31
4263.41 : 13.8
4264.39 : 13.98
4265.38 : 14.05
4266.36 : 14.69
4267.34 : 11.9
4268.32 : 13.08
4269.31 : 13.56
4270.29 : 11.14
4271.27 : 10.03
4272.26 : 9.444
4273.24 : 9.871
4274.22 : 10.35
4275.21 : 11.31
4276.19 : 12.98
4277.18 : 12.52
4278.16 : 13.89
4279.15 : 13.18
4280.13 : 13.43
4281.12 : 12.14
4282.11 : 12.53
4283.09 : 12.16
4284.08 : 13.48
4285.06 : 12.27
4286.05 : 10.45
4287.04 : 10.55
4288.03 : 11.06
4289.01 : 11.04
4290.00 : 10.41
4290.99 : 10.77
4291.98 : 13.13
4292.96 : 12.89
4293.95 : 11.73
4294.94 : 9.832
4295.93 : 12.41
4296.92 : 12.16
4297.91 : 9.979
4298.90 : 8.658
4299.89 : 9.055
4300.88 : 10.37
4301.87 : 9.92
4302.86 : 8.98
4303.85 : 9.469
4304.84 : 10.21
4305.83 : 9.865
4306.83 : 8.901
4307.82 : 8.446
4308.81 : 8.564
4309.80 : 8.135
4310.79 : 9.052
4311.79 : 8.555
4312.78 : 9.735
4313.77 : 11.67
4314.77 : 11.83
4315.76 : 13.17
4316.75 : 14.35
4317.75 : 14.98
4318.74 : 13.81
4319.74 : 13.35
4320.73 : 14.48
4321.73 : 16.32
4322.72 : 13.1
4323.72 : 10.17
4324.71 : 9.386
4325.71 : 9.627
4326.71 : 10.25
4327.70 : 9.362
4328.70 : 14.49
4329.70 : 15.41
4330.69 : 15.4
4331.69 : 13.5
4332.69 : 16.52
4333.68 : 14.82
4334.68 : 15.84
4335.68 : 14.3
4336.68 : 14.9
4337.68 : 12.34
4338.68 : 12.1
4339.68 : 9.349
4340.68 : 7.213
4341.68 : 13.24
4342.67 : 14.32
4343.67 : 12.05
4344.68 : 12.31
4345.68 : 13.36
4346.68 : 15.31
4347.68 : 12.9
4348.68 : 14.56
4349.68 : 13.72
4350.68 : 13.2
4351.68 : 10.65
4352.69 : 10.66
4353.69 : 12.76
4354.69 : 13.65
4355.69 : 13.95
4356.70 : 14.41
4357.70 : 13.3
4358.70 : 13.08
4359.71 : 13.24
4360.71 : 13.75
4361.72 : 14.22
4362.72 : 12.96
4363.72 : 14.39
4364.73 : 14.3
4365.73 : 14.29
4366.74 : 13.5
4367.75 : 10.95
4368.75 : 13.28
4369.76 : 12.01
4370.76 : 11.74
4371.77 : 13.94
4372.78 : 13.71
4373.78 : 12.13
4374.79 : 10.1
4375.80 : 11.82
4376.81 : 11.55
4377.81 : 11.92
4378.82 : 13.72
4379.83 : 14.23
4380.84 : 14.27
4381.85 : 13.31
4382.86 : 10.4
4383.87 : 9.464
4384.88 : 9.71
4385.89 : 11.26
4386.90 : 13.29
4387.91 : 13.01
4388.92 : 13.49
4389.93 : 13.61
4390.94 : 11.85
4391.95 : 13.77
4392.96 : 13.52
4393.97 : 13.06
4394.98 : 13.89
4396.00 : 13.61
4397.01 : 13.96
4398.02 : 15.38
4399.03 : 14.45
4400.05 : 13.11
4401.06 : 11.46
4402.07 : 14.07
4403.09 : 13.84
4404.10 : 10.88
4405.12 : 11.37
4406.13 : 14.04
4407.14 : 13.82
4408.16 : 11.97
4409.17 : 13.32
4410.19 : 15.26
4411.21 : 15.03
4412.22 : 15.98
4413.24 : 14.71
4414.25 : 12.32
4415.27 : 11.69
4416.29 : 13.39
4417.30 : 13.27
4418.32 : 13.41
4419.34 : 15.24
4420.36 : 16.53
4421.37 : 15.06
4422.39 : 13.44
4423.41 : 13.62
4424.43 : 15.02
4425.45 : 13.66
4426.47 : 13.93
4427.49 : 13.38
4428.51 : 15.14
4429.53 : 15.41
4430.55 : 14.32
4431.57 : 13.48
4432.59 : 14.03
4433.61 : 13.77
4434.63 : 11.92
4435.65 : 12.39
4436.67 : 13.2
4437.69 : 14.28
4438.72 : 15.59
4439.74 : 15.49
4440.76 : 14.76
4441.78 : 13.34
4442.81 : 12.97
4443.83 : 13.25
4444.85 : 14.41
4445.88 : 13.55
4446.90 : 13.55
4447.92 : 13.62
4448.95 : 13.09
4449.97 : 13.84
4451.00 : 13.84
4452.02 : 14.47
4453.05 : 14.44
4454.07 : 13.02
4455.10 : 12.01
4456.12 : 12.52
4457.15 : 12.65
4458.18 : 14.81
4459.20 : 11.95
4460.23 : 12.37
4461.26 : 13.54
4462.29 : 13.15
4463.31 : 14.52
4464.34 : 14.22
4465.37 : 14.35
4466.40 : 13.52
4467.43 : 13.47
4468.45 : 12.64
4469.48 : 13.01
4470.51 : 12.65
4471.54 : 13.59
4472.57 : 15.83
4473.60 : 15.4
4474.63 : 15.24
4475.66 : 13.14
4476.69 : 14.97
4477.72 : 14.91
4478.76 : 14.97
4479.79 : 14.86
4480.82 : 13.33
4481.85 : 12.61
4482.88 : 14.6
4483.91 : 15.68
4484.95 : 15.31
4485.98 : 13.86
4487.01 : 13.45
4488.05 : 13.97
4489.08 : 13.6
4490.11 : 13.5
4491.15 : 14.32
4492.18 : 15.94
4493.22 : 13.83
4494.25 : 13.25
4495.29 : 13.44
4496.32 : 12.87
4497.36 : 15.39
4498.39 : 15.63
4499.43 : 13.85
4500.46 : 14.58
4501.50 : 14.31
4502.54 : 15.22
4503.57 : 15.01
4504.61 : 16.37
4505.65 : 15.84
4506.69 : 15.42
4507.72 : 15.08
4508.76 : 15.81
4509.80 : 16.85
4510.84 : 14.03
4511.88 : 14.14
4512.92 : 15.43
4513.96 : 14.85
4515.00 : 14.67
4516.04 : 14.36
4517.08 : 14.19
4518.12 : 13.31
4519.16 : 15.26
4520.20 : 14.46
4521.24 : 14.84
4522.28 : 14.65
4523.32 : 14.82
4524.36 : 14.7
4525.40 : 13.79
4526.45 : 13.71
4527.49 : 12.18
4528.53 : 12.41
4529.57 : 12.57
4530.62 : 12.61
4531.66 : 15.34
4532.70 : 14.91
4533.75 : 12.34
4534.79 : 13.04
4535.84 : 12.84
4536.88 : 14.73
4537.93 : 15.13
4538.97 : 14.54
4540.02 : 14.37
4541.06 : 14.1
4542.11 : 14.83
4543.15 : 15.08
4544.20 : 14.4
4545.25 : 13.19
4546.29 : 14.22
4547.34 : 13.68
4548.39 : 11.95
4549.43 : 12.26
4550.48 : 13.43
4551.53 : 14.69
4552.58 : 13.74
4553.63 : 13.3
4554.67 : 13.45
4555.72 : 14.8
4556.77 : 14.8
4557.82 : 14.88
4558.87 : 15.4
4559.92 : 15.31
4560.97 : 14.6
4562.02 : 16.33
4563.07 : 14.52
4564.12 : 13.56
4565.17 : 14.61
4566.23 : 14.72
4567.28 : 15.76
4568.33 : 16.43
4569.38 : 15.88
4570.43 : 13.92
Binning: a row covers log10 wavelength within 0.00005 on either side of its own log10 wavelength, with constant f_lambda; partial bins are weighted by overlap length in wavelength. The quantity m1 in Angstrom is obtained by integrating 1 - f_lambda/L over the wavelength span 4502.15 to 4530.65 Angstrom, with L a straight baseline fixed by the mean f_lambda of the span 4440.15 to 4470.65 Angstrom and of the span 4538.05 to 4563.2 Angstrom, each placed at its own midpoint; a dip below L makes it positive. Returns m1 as -1.18 Angstrom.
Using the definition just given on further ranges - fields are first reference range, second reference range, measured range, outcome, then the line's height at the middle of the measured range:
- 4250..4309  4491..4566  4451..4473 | 0.2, 13.6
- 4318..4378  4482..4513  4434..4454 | 0.4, 14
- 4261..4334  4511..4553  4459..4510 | -2.9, 13.5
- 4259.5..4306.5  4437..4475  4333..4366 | -2.2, 12.4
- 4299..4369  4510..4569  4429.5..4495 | -1.6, 13.5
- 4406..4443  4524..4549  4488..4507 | -1.0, 13.9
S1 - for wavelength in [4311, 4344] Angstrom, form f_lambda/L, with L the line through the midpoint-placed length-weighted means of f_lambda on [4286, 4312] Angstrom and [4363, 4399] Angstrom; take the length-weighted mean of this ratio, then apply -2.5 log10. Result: -0.15 mag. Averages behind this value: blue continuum 10.2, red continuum 12.8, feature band 12.7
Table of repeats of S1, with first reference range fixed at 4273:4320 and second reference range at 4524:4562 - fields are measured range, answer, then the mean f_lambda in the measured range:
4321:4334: -0.125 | 13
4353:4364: -0.142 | 13.6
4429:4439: -0.087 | 13.8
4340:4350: -0.096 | 12.8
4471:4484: -0.101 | 14.5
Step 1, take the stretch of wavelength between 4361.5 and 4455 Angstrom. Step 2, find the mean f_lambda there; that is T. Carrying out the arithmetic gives 13.4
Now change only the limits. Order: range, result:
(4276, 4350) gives 12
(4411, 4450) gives 14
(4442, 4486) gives 13.8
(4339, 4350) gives 12.6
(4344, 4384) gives 13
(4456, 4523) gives 14.3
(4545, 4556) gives 13.5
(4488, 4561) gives 14.3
